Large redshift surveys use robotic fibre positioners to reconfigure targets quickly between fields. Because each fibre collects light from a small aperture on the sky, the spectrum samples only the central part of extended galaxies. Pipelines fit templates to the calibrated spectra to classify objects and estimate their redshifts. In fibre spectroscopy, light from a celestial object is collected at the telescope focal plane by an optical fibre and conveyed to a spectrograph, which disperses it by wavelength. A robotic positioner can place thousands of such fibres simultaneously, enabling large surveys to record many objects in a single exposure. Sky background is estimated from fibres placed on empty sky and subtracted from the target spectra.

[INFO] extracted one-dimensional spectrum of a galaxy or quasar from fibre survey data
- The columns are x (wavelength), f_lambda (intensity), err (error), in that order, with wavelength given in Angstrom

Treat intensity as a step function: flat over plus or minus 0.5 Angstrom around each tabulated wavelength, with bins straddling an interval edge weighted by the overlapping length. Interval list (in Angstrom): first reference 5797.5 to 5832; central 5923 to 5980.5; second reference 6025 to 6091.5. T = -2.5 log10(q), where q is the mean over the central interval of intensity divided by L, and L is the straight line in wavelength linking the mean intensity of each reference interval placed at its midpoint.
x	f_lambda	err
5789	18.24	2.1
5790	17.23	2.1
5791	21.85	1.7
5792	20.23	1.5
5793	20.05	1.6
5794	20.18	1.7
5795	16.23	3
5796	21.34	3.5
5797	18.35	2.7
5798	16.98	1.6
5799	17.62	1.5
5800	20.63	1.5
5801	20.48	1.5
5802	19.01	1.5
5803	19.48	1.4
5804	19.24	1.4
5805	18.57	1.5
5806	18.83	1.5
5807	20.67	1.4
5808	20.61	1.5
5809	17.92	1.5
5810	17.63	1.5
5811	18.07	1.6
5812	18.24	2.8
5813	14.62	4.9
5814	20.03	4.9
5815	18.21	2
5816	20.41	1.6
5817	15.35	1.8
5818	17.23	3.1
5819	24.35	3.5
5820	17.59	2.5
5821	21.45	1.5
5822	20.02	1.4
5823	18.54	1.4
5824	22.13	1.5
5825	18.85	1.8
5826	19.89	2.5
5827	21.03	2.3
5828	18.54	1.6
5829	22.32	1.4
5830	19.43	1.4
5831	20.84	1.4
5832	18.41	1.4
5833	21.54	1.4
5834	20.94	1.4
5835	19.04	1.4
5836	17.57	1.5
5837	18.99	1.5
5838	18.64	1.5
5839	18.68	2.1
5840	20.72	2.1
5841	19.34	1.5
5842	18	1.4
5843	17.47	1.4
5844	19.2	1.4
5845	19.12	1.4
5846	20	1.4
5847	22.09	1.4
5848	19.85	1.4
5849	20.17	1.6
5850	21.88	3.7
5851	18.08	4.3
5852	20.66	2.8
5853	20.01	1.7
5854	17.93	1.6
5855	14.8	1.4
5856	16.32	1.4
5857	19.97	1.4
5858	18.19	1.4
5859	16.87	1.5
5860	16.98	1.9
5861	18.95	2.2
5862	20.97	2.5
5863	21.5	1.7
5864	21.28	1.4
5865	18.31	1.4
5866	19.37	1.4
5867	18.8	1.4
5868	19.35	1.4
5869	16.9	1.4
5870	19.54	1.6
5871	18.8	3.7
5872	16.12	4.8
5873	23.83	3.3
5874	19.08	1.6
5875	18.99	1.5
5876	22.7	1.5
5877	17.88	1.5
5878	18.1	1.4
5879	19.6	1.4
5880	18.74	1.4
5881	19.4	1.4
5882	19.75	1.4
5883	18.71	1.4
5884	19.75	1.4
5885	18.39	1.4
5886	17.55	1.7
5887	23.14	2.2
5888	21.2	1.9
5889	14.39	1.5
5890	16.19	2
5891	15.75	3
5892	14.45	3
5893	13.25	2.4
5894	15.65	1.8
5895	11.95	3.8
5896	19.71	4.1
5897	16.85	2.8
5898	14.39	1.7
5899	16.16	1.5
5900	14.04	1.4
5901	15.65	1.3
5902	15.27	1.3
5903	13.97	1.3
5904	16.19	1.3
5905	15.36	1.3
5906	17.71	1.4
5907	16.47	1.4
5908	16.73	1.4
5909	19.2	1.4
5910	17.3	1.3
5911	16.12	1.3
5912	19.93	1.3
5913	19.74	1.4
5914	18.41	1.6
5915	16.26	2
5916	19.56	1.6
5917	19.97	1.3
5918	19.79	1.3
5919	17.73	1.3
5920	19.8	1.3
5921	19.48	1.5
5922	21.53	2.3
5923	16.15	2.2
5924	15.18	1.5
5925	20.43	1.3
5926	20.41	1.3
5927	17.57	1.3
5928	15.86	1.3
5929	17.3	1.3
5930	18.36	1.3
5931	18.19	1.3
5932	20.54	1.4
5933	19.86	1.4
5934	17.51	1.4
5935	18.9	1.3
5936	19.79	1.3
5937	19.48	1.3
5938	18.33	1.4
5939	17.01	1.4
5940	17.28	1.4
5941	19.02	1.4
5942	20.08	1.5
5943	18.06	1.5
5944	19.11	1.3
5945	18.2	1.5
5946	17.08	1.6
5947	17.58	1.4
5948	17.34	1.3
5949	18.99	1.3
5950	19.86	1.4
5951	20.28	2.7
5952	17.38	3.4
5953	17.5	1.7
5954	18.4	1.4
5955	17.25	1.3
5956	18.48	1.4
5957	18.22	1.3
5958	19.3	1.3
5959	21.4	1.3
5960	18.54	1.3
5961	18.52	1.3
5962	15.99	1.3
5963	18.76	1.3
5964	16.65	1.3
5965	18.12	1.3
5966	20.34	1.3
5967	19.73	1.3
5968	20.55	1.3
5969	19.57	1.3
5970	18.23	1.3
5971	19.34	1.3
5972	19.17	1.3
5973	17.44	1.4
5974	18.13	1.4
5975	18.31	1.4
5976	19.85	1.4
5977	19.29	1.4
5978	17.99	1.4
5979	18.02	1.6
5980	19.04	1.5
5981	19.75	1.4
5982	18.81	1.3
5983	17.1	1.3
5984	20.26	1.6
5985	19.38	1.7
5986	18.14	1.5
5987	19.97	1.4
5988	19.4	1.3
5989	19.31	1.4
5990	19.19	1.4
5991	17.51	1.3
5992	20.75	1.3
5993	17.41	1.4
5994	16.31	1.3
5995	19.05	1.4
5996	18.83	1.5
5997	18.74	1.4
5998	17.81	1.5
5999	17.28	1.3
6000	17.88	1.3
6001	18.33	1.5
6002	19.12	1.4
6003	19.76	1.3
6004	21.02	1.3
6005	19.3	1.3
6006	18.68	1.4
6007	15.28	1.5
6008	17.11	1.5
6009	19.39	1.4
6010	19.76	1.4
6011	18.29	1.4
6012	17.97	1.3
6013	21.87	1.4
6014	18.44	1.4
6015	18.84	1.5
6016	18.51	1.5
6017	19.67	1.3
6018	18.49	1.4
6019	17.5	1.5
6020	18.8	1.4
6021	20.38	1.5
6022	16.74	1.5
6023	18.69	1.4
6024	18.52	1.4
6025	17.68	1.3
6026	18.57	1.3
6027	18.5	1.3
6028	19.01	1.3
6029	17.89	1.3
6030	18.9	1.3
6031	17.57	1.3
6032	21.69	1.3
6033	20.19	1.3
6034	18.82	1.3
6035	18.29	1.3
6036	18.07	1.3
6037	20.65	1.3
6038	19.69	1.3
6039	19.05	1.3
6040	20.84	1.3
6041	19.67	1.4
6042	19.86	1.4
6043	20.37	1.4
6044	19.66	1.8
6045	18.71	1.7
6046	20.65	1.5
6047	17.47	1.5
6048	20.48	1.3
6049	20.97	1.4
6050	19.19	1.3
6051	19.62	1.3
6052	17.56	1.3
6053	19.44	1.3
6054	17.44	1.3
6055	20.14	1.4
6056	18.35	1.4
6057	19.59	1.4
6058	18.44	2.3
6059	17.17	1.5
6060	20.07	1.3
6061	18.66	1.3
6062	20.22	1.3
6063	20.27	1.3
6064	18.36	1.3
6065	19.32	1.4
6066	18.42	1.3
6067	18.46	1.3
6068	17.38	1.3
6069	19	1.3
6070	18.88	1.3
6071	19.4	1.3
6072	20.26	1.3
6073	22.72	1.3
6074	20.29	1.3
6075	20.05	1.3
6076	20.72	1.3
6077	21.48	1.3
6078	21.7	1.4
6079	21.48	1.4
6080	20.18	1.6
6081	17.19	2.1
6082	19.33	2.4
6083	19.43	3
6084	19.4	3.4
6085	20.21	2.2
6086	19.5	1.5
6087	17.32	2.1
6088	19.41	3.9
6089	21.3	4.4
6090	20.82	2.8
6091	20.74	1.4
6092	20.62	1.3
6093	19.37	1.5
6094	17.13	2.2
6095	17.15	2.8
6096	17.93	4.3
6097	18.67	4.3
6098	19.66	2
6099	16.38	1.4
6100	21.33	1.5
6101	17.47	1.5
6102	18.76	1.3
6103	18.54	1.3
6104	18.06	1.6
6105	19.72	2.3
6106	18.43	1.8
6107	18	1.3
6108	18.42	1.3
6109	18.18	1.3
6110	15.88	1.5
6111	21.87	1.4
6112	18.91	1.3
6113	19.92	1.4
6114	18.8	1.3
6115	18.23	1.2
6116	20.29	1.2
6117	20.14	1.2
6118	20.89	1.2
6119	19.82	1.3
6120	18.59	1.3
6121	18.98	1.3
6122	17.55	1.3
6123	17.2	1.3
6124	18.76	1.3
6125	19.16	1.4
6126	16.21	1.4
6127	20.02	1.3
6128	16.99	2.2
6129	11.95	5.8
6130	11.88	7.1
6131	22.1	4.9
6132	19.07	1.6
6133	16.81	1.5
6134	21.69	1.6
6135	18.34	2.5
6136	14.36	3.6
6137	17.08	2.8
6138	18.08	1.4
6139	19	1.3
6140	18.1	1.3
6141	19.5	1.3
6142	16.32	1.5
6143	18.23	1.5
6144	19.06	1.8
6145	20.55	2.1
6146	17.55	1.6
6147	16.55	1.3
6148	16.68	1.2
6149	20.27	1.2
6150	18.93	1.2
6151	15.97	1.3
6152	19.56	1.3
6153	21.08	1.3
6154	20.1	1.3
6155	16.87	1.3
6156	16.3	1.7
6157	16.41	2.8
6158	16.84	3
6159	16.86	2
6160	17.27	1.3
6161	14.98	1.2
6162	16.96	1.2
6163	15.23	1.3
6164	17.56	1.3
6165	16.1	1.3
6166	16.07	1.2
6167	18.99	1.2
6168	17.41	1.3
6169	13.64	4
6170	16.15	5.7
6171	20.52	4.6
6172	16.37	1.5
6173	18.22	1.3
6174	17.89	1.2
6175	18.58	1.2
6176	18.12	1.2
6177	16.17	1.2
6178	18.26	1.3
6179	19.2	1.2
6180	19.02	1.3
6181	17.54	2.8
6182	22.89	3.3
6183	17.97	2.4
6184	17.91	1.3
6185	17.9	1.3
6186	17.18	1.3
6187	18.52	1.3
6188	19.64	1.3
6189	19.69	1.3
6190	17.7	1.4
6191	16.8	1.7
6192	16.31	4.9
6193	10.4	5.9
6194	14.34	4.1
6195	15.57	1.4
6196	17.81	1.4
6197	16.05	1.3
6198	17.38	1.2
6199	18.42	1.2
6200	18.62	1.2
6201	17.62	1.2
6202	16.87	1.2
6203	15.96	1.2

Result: 0.05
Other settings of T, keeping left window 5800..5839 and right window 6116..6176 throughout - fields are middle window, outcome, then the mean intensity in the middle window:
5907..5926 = 0.02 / 18.5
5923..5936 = 0.03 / 18.3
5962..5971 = -0.01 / 18.8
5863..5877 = -0.02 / 19.5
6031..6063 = -0.06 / 19.4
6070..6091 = -0.11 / 20.1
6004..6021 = -0.02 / 18.7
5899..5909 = 0.19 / 15.9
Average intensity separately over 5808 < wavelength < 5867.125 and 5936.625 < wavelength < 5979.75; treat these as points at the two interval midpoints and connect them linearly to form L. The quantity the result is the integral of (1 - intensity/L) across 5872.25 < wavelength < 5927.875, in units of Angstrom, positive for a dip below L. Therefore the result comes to 3.1 Angstrom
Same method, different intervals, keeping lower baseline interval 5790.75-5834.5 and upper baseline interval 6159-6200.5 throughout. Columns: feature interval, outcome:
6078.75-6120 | -3.1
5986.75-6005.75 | -0.4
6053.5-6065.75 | -0.7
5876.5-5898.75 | 1.8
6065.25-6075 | -0.8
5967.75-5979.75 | -0.2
